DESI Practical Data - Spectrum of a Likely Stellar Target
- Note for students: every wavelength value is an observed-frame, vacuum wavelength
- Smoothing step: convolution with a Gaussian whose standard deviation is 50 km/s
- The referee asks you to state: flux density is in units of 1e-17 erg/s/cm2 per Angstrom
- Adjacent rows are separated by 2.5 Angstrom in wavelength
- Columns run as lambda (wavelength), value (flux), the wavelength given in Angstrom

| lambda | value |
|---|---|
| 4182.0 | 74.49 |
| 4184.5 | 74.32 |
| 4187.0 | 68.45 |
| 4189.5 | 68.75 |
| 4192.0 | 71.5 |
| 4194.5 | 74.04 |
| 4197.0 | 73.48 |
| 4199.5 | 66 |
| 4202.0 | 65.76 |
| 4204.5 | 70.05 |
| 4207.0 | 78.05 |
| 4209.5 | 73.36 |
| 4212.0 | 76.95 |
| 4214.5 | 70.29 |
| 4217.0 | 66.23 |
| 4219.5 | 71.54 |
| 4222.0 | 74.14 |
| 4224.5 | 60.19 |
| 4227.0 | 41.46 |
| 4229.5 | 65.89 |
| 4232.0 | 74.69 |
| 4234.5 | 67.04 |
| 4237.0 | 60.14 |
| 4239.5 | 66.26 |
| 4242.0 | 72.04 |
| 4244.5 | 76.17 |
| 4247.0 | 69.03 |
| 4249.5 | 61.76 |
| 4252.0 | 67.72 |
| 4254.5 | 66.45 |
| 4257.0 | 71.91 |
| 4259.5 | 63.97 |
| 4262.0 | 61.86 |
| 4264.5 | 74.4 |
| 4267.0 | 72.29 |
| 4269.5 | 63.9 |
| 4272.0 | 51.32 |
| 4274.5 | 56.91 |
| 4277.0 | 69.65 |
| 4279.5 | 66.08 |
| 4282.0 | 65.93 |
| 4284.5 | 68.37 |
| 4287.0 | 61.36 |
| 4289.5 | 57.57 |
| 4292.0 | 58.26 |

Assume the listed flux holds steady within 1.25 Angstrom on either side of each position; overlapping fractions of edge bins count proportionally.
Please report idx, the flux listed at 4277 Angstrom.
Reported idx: 69.65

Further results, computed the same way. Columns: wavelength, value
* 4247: 69.03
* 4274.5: 56.91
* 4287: 61.36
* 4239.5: 66.26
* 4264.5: 74.4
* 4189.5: 68.75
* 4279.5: 66.08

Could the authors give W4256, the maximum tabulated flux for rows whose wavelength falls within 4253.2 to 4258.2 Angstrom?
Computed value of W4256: 71.91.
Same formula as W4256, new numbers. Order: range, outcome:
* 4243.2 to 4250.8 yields 76.17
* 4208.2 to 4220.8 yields 76.95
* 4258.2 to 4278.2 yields 74.4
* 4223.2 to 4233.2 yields 74.69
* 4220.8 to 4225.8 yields 74.14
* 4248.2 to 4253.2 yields 67.72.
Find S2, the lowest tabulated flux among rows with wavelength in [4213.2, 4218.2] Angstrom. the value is 66.23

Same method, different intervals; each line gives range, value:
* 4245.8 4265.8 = 61.76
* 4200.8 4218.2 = 65.76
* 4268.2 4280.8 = 51.32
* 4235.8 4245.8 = 60.14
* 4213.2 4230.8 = 41.46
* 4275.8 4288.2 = 61.36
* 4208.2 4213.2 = 73.36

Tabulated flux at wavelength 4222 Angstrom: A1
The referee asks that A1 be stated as 74.14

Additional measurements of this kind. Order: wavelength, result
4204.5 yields 70.05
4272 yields 51.32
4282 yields 65.93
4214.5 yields 70.29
